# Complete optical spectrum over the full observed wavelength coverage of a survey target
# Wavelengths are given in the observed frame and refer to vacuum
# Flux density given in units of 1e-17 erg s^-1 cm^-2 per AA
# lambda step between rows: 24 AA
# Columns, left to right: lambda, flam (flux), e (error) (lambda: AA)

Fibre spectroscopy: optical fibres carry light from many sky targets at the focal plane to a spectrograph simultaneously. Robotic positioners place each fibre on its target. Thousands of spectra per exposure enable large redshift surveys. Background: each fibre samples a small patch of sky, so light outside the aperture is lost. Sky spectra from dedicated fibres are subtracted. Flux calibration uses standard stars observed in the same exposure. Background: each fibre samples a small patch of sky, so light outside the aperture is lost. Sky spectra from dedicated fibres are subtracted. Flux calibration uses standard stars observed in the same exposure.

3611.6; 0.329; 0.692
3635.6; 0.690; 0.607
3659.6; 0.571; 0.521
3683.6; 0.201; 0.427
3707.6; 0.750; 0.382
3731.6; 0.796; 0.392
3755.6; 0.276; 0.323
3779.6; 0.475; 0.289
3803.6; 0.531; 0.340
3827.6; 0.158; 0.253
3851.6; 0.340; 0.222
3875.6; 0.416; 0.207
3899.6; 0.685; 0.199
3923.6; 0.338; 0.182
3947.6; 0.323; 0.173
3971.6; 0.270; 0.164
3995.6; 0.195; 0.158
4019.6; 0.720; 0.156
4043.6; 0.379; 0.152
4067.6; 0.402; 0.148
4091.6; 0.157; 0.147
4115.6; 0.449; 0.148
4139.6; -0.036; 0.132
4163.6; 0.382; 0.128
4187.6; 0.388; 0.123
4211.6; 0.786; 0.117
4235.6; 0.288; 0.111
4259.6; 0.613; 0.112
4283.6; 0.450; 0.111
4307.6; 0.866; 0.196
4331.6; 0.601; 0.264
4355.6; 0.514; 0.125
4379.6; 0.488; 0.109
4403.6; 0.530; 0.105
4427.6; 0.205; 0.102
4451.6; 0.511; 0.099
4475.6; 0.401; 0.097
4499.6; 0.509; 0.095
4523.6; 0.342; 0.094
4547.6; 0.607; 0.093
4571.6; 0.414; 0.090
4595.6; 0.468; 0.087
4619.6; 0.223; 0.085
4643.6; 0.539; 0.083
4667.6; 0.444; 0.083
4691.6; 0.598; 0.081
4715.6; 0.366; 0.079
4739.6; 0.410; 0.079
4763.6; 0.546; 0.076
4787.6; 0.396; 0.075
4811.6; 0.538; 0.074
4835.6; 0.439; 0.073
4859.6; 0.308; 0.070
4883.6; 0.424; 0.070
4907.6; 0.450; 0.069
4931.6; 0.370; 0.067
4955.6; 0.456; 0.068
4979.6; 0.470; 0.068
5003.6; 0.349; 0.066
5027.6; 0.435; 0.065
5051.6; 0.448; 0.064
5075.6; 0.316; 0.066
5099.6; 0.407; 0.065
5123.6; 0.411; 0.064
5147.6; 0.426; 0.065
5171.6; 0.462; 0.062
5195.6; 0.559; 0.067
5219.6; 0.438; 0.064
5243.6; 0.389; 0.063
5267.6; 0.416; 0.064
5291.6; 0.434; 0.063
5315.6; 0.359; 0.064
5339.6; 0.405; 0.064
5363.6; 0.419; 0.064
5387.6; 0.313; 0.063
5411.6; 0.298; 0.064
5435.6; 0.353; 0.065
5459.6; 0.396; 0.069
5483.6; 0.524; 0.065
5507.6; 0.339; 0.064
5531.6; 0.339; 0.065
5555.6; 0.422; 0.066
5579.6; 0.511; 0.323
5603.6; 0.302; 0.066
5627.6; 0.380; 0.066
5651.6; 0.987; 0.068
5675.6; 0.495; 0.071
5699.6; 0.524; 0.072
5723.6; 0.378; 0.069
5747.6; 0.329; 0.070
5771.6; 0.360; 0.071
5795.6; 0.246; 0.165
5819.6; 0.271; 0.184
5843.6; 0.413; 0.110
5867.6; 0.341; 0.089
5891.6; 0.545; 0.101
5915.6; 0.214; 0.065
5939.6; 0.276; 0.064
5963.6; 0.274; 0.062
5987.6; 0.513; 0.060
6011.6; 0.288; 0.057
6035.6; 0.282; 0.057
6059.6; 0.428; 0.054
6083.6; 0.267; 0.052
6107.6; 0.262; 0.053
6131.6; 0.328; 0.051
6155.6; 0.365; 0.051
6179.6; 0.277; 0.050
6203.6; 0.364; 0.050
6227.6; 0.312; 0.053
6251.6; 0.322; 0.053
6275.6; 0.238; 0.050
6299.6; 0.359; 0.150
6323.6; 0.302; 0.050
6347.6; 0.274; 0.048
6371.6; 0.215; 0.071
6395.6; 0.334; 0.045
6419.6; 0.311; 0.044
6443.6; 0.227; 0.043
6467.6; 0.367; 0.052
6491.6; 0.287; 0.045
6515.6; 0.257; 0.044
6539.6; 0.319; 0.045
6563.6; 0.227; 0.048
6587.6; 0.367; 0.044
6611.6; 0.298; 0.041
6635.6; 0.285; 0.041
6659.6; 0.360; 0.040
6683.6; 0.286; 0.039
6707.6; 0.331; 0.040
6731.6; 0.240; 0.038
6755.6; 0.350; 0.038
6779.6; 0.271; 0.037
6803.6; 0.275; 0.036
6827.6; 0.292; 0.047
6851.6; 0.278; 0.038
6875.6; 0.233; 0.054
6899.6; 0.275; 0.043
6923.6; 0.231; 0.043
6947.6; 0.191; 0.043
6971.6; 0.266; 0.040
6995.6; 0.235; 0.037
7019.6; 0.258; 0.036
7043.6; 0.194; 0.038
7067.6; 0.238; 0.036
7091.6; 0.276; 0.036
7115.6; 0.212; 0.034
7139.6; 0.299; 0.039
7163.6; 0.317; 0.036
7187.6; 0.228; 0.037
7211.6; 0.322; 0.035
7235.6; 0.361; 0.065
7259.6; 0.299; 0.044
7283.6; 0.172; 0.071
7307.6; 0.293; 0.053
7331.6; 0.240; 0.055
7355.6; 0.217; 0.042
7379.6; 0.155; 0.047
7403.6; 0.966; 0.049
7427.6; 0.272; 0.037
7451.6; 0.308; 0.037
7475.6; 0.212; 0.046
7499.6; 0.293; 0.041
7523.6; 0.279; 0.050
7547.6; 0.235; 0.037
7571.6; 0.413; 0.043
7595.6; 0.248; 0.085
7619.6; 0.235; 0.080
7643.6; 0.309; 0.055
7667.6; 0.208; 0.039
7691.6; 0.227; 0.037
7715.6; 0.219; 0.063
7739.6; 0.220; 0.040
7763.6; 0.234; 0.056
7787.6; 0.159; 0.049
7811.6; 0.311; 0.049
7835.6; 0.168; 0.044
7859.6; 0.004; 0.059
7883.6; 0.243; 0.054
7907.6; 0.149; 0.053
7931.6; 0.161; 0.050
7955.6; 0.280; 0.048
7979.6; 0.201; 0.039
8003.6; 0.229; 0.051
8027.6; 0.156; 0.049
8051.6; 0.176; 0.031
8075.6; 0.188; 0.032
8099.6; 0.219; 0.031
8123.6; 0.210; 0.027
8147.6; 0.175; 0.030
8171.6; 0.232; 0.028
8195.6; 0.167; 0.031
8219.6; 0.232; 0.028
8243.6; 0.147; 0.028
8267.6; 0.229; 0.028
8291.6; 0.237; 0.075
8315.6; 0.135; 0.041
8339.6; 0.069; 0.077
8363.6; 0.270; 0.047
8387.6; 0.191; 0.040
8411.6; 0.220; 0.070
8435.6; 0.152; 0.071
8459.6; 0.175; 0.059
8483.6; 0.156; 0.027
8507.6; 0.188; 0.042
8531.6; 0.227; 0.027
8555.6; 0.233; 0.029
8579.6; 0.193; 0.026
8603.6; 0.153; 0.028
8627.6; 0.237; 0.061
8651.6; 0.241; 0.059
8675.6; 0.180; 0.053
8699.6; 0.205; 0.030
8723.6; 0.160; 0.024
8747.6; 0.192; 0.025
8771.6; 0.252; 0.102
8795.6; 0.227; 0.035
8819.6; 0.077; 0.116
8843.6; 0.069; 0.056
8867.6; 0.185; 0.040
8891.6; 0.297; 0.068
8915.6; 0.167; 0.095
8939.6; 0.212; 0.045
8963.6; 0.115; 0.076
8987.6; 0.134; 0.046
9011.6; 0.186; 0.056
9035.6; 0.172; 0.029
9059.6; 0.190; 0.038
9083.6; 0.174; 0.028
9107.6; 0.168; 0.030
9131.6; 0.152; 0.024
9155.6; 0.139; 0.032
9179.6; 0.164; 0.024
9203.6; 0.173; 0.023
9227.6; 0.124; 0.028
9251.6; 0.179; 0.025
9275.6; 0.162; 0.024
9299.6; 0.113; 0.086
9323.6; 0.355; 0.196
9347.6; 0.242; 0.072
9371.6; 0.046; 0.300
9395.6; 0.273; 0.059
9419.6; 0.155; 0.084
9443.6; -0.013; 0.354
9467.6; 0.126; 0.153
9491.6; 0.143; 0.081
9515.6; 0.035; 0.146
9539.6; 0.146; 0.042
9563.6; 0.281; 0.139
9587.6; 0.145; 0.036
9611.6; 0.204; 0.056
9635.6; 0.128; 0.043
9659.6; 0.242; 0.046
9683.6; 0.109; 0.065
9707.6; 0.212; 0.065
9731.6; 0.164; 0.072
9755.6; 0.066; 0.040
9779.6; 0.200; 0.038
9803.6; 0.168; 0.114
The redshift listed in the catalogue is 0.127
